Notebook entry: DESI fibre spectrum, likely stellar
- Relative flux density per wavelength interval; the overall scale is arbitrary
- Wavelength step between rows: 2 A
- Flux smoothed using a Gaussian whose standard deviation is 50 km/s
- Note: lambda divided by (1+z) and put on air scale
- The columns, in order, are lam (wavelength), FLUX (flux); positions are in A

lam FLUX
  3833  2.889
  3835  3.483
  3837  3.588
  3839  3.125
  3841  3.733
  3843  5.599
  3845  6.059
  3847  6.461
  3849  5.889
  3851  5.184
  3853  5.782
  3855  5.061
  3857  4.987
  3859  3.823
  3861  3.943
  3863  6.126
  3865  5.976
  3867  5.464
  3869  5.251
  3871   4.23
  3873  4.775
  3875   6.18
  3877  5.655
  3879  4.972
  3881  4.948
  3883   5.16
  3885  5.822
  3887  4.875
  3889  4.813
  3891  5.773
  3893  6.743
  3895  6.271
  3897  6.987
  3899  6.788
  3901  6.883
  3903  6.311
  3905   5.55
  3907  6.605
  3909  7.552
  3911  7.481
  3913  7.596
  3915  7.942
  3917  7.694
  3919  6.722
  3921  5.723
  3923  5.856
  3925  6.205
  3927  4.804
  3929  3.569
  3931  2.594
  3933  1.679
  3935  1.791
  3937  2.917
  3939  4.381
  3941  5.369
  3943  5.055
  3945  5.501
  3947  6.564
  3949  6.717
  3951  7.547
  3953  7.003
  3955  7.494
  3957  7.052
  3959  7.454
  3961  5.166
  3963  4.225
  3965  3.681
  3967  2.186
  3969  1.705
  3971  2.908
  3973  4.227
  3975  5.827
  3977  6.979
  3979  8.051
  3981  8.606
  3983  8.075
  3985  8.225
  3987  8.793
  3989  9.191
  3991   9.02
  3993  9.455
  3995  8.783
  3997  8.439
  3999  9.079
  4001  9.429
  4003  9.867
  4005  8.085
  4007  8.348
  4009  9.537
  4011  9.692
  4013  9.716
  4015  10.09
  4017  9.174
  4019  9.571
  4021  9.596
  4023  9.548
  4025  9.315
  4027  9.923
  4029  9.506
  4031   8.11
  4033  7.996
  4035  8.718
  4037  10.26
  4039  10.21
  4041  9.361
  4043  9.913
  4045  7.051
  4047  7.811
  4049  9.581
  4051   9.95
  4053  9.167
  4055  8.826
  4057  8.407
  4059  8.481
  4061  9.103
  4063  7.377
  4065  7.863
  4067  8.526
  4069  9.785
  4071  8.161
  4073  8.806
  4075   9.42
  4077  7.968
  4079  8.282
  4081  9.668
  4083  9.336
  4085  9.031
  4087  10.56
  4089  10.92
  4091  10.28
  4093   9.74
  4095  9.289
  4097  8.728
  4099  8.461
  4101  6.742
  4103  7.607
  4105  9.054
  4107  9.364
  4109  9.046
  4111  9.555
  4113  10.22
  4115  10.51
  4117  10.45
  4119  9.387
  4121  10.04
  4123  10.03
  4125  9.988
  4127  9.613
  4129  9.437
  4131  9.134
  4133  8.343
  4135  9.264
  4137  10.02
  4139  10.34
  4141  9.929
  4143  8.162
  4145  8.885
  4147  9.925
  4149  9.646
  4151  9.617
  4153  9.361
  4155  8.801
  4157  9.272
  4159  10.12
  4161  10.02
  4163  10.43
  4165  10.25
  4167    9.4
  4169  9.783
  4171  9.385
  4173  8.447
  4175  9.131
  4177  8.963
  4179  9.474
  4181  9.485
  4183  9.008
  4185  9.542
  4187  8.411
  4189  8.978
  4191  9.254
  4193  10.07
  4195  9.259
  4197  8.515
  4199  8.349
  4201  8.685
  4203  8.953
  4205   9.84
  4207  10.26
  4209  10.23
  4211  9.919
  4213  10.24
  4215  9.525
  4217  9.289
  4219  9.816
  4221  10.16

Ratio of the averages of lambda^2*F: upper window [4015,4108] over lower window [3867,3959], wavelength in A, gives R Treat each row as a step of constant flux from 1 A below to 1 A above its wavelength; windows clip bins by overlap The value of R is 1.69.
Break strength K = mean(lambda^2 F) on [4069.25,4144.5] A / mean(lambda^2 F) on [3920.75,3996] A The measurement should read 1.7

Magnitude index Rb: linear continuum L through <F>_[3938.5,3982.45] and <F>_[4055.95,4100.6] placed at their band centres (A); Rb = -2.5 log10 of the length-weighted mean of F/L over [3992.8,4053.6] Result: -0.237 mag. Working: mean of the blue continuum 5.66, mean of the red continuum 8.98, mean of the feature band 9.2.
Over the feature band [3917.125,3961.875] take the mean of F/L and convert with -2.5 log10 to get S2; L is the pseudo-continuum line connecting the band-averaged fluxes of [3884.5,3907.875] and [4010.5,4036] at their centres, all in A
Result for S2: 0.32 mag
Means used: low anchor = 6.12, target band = 5.37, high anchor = 9.3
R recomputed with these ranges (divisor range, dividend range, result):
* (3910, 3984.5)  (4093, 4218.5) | 1.88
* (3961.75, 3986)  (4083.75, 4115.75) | 1.84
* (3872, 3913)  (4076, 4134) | 1.72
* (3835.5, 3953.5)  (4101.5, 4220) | 1.97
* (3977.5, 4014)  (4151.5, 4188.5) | 1.15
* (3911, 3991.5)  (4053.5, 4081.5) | 1.57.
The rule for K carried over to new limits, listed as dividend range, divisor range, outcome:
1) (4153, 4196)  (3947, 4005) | 1.48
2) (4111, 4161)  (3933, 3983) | 1.97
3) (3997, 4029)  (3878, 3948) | 1.77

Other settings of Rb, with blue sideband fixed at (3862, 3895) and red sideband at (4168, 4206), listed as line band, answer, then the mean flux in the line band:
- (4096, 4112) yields -0.06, 8.57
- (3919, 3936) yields 0.39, 4.19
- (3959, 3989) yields 0.14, 5.8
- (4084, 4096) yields -0.24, 9.97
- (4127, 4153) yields -0.10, 9.4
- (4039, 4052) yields -0.21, 9.04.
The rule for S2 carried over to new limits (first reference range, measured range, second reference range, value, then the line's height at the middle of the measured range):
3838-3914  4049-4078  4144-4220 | -0.10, 7.97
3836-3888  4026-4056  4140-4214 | -0.20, 7.55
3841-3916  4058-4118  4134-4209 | -0.09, 8.37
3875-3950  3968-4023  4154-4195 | -0.19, 6.82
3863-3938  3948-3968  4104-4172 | 0.12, 6.56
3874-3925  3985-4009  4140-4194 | -0.20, 7.41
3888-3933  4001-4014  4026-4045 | -0.09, 8.52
